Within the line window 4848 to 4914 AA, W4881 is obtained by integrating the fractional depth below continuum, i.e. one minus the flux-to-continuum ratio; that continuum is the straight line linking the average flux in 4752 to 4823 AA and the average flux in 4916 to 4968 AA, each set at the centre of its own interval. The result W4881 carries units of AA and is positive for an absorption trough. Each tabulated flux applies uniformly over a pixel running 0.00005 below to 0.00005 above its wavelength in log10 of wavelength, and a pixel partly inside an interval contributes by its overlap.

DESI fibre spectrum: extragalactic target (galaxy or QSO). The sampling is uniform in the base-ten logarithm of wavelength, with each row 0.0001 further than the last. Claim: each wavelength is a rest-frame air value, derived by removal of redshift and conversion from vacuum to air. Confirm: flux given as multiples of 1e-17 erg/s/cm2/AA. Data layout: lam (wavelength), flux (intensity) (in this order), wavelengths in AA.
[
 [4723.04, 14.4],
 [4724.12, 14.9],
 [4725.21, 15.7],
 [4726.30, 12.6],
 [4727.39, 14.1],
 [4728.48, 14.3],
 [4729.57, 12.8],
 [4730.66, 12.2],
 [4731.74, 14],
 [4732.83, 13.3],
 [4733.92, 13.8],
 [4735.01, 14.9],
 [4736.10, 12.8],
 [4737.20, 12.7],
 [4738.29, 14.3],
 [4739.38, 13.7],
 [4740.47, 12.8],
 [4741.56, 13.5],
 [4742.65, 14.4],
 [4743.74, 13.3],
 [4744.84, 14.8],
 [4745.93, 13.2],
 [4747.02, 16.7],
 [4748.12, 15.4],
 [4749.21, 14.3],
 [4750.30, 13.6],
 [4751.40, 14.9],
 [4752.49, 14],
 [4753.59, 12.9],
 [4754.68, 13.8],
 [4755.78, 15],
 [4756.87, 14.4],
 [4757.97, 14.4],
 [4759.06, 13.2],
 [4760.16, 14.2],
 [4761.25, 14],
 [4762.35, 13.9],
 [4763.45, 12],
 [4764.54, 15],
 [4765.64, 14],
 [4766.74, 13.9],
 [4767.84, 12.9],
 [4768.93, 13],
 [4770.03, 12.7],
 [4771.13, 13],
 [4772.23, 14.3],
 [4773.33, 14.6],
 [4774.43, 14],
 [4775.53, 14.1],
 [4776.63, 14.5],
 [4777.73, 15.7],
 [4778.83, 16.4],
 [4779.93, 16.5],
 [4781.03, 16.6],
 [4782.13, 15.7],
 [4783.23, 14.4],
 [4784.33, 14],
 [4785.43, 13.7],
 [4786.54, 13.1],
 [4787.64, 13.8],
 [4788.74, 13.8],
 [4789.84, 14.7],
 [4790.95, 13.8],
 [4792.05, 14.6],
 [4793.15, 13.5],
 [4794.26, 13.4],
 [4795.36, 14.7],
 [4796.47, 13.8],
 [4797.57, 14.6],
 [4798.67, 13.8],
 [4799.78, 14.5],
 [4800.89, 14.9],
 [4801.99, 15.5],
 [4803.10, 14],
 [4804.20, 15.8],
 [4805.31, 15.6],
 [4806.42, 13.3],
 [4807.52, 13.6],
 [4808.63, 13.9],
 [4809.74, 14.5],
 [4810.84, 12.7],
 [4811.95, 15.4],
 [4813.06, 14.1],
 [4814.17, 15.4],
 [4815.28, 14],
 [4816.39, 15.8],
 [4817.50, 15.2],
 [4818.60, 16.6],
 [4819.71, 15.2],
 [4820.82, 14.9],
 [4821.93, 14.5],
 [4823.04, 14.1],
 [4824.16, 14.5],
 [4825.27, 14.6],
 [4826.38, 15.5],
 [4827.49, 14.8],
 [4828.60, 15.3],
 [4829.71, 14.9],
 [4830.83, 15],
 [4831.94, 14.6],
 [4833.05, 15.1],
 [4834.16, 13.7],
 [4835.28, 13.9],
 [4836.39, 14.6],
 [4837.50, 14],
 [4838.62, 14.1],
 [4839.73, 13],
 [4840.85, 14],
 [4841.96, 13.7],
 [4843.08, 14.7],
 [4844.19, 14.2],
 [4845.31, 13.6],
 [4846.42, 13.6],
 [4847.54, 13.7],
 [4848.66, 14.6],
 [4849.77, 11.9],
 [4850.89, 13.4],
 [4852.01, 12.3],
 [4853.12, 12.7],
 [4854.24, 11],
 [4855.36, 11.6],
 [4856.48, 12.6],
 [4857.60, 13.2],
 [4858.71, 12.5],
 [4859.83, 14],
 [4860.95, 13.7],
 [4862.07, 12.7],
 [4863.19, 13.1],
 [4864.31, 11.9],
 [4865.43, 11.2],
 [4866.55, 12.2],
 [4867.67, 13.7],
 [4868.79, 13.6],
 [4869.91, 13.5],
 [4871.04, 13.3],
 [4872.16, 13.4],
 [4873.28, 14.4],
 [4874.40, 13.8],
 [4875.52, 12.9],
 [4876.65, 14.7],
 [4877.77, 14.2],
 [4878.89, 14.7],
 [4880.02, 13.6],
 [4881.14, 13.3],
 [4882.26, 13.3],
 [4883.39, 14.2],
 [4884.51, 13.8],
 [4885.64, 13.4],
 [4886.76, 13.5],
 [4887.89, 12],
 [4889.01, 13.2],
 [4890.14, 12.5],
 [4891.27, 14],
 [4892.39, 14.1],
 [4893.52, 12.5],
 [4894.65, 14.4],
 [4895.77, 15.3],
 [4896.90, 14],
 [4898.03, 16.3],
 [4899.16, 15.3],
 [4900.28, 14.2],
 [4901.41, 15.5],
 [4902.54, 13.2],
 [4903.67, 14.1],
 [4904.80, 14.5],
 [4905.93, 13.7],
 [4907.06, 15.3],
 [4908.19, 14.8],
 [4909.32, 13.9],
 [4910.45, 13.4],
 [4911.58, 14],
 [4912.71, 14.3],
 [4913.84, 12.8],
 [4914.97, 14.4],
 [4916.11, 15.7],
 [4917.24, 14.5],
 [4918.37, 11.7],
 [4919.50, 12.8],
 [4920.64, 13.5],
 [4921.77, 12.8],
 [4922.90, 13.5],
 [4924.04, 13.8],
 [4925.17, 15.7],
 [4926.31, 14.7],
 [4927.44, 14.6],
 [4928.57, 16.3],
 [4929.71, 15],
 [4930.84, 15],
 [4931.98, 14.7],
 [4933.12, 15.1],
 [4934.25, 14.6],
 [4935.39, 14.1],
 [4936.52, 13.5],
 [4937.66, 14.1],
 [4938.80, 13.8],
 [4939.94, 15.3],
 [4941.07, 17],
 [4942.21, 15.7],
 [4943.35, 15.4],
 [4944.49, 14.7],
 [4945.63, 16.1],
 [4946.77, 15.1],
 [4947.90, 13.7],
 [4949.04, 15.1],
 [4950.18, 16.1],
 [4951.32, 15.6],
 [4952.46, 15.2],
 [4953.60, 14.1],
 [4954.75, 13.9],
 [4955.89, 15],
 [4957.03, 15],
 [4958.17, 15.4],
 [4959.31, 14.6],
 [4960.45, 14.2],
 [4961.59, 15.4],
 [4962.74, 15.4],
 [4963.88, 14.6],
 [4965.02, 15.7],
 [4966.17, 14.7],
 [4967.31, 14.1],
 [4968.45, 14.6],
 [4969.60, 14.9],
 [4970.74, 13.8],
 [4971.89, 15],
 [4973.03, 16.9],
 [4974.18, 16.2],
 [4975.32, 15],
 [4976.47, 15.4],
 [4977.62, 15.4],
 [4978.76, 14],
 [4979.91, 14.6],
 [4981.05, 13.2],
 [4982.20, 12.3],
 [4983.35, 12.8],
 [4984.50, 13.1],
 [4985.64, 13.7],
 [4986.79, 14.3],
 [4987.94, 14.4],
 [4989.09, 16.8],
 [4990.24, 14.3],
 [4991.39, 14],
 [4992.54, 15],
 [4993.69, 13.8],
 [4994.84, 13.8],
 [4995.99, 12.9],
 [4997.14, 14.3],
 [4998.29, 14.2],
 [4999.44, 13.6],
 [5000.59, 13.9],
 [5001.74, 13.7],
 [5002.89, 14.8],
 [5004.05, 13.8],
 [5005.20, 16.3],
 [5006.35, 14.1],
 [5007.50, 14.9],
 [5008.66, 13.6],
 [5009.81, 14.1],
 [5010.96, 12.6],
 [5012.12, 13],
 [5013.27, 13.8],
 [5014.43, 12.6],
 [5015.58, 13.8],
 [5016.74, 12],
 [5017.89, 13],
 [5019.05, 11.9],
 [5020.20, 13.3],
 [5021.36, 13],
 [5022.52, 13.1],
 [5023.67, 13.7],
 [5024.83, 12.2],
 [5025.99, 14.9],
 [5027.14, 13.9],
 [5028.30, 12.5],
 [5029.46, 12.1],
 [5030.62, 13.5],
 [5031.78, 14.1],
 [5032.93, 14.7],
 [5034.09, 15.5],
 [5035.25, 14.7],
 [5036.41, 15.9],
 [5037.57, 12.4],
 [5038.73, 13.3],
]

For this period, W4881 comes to 4.6 AA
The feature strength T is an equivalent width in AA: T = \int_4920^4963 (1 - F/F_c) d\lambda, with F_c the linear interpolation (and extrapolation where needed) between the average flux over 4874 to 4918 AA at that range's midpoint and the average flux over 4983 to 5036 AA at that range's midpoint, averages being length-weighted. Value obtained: -2.7 AA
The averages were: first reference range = 14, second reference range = 13.8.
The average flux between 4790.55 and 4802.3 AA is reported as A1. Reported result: 14.3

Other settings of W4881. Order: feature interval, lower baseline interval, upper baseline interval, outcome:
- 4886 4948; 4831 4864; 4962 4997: -1.44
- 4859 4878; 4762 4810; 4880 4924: 0.96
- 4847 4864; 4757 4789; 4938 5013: 1.78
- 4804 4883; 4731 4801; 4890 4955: 2.26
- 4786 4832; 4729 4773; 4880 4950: -1.83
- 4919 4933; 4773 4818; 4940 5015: 0.14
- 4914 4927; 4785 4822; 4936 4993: 0.69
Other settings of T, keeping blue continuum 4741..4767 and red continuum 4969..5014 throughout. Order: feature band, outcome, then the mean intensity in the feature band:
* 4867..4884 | 0.5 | 13.8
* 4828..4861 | 1.2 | 13.6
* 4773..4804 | -0.9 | 14.5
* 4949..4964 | -0.8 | 15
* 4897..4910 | -0.3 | 14.6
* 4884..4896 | 0.6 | 13.5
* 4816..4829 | -0.8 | 15.1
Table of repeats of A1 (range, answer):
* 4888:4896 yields 13.6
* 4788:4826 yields 14.5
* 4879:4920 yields 13.9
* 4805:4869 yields 13.9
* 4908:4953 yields 14.6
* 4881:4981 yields 14.5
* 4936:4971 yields 14.9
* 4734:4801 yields 14.1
